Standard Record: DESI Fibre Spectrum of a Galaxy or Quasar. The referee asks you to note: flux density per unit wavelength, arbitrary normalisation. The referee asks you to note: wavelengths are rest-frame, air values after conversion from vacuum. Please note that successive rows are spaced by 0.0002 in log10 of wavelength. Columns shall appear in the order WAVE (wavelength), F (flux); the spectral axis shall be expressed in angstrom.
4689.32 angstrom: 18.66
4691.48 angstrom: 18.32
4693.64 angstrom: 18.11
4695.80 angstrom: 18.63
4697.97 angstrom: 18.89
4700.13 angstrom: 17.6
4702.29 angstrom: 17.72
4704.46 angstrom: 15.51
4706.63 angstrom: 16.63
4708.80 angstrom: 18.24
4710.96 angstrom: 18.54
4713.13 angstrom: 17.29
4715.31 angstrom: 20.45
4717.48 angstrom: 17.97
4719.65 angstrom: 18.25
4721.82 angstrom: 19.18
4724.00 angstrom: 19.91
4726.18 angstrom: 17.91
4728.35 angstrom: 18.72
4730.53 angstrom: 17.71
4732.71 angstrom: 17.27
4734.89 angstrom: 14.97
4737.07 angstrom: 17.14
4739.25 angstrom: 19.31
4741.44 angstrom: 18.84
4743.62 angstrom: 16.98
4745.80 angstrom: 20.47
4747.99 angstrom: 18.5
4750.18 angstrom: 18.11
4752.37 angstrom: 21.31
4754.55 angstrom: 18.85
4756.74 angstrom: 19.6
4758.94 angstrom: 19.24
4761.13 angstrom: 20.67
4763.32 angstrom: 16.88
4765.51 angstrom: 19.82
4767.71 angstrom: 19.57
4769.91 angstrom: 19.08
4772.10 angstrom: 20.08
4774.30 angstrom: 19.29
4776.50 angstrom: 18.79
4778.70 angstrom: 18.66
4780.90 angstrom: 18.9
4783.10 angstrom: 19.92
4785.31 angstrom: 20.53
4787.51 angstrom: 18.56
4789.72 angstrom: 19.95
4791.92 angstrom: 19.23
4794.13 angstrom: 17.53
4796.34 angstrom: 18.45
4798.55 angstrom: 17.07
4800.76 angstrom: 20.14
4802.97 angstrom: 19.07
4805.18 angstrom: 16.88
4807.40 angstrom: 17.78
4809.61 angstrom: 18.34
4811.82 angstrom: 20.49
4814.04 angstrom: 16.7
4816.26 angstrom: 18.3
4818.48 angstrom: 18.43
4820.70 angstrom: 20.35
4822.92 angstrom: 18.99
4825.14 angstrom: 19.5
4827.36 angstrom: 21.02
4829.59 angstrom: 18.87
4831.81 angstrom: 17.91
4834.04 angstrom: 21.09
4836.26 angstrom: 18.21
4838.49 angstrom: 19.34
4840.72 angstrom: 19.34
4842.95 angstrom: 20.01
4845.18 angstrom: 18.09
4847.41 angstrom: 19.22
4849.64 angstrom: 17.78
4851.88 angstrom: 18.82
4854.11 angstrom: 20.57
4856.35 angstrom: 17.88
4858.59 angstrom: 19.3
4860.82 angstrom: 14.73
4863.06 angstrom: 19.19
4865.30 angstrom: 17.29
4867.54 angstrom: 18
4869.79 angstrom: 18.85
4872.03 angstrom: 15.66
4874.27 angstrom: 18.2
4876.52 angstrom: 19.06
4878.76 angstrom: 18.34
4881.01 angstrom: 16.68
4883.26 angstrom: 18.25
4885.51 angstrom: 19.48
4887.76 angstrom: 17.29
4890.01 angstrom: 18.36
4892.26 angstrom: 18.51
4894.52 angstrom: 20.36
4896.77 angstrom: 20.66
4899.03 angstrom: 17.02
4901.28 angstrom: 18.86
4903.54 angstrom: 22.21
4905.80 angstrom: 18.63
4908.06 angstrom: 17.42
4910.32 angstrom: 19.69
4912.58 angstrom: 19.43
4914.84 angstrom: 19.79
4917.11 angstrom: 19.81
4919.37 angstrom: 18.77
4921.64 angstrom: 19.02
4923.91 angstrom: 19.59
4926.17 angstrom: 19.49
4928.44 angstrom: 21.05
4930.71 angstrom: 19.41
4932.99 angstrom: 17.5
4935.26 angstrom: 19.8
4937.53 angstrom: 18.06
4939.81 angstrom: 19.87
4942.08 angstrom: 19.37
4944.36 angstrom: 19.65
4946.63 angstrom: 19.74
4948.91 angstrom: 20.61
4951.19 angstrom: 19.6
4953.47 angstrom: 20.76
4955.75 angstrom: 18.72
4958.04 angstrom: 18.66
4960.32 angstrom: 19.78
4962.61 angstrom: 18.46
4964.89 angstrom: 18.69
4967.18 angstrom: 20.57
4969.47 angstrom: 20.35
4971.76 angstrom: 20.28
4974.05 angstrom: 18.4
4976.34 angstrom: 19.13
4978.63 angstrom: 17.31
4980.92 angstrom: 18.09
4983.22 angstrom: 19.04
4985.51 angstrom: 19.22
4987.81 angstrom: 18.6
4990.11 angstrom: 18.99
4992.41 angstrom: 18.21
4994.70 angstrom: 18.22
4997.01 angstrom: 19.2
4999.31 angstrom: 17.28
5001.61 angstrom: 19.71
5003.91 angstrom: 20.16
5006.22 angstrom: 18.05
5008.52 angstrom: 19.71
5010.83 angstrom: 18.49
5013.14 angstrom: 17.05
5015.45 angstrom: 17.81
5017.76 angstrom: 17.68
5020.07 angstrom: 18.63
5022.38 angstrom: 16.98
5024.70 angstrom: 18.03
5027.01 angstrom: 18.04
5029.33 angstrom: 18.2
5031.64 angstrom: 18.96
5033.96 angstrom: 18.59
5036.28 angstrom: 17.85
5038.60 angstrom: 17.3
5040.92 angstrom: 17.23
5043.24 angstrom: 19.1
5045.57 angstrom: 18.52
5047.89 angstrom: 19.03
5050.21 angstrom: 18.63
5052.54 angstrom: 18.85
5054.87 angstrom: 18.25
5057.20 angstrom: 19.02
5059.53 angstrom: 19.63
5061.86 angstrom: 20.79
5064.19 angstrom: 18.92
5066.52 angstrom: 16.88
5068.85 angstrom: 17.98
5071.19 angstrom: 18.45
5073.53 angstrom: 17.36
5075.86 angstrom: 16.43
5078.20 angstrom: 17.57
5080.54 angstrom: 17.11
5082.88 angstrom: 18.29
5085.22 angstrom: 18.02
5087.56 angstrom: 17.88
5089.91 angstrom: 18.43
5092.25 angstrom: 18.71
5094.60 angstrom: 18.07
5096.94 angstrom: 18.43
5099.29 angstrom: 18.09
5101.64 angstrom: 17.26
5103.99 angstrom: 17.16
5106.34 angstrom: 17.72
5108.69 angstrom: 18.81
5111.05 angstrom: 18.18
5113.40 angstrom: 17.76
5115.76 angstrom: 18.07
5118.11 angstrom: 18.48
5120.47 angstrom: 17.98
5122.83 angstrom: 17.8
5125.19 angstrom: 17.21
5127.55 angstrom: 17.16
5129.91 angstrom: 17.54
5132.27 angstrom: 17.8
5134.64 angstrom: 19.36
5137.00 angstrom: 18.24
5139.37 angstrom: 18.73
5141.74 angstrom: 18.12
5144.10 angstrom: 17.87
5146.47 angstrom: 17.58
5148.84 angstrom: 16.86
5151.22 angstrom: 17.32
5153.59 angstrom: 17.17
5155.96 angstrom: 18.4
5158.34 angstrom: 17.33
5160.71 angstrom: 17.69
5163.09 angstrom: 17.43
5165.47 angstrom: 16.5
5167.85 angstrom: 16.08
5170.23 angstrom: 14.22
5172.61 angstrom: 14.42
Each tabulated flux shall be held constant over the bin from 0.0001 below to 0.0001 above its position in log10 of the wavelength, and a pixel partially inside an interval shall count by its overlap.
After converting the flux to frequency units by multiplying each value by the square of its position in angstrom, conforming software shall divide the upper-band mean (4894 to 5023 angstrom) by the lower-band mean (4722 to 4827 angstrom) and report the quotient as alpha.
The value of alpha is 1.1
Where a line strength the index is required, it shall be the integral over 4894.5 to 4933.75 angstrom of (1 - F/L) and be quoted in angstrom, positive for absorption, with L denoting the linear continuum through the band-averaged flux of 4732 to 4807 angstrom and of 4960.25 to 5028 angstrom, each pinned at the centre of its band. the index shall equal -1.4 angstrom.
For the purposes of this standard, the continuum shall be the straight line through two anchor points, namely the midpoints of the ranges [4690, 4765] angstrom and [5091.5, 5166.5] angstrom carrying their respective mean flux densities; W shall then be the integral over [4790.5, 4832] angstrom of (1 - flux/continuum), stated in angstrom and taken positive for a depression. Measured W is -1.1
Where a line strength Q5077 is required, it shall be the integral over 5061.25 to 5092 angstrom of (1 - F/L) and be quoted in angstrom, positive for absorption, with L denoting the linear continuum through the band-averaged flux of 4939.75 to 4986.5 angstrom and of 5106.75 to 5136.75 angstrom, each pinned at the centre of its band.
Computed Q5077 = 0.7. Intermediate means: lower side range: 19.3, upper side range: 18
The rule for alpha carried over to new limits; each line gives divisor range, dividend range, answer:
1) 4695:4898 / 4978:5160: 1.09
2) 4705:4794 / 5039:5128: 1.11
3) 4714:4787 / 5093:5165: 1.10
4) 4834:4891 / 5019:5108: 1.07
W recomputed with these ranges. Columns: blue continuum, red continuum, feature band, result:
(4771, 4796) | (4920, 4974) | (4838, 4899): 2.8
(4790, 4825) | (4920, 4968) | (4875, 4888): 0.5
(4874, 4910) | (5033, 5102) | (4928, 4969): -1.9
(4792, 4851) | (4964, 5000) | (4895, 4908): -0.4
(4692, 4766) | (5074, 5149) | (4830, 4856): -1.2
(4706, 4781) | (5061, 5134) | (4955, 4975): -1.2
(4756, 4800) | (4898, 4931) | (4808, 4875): 1.9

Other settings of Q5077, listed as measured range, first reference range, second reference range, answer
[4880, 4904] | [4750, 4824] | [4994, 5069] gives -0.05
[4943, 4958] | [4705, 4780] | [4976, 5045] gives -1.09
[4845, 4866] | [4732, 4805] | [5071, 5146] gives 0.34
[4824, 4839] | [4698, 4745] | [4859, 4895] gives -1.20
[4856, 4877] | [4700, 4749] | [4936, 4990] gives 1.11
